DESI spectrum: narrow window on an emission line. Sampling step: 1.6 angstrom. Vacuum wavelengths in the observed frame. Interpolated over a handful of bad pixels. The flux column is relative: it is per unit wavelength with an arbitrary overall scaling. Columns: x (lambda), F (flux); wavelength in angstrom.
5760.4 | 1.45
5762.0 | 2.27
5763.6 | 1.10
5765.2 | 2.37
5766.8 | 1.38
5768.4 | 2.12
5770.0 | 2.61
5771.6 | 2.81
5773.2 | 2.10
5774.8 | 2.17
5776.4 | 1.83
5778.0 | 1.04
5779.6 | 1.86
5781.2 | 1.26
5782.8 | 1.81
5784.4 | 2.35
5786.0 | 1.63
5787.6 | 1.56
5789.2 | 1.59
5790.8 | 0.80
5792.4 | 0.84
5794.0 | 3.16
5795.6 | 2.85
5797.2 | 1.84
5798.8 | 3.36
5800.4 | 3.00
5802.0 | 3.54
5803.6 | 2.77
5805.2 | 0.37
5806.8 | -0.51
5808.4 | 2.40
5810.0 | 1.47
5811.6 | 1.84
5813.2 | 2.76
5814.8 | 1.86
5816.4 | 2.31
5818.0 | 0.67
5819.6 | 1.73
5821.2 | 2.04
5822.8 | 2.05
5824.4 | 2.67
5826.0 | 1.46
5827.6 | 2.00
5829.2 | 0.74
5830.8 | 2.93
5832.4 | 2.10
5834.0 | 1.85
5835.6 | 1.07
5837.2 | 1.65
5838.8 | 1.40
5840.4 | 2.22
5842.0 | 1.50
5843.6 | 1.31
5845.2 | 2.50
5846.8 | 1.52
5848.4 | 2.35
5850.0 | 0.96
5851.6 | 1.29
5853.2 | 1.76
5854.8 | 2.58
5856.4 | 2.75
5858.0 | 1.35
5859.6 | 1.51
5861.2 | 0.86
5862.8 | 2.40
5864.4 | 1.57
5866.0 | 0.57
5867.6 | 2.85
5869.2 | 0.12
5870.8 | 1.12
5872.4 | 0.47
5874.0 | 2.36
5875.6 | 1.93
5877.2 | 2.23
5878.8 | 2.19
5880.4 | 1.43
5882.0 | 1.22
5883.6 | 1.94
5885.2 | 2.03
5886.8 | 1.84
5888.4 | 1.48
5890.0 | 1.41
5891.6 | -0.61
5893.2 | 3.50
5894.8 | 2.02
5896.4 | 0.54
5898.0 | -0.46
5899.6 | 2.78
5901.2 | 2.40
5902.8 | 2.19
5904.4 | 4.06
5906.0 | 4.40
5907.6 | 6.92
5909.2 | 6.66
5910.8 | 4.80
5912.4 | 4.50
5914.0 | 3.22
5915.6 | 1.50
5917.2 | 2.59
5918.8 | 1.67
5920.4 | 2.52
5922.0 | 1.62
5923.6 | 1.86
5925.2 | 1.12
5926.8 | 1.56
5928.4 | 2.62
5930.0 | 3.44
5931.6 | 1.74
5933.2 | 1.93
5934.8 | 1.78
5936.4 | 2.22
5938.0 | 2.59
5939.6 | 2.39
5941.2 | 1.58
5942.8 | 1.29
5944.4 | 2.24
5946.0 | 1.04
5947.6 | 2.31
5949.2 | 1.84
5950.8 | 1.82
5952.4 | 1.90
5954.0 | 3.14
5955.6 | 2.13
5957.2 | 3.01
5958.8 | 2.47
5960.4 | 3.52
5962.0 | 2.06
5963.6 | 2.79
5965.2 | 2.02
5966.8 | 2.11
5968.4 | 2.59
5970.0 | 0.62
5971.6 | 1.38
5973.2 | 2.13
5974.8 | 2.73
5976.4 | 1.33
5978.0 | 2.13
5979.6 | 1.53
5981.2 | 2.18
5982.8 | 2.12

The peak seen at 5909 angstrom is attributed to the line [O II] 3727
